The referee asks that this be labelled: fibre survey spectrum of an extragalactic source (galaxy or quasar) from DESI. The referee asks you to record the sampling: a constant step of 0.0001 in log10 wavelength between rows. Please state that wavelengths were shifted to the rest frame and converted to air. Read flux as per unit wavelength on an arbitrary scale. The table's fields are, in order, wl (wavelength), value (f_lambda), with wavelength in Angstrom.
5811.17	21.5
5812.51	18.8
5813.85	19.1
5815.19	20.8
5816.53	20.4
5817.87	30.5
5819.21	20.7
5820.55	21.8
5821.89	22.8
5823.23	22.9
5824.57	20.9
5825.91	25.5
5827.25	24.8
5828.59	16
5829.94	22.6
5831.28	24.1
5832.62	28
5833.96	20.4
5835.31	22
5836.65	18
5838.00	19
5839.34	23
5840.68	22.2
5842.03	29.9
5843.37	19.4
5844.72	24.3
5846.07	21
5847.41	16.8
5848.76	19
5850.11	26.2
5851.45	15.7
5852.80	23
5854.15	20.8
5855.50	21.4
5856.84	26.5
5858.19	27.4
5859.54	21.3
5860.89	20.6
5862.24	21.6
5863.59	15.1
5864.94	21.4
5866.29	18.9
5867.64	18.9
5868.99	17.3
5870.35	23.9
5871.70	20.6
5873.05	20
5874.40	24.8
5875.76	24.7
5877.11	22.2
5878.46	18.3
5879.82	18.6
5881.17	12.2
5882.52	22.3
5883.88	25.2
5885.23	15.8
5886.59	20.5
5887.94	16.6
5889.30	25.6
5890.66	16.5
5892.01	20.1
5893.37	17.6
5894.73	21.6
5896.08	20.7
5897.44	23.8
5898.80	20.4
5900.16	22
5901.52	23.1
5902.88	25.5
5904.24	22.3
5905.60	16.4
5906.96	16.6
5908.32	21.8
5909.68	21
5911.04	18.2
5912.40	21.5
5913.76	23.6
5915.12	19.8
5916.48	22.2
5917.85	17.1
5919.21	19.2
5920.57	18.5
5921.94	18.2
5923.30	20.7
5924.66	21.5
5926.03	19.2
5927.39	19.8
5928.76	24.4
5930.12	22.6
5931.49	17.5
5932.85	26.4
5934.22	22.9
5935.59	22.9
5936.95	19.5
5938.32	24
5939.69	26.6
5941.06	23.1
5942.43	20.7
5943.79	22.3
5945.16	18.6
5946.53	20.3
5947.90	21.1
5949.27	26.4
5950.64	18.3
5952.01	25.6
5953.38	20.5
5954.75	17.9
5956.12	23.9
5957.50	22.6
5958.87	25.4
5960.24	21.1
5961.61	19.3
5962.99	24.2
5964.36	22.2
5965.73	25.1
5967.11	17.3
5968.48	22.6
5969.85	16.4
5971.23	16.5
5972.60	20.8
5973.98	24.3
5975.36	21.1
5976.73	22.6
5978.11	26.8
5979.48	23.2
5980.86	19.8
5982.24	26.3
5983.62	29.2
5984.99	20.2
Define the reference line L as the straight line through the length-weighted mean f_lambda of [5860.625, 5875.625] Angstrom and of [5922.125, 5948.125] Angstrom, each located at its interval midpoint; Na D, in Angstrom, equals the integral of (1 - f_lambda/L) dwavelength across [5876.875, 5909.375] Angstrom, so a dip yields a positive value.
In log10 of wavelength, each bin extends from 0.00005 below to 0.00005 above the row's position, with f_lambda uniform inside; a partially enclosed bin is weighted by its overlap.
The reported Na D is 1.1 Angstrom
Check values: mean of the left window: 20.4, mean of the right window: 21.7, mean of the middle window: 20.2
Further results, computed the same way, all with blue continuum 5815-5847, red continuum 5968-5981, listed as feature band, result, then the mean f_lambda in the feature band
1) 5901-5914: 0.6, 20.9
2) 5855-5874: 1.0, 21.1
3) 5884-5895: 1.3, 19.5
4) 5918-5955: 0.6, 21.4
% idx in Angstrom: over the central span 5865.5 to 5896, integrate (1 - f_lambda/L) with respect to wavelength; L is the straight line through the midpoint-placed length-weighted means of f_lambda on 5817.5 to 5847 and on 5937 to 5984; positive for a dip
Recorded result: 3.1 Angstrom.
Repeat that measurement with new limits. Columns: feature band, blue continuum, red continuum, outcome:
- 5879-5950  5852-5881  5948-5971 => 1.8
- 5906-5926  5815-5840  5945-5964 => 1.9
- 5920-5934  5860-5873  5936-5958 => 0.3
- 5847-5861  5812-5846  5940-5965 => 0.2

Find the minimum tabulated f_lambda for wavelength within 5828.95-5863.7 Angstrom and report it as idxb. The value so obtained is 15.1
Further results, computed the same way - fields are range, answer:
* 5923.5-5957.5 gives 17.5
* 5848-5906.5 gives 12.2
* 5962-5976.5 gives 16.4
